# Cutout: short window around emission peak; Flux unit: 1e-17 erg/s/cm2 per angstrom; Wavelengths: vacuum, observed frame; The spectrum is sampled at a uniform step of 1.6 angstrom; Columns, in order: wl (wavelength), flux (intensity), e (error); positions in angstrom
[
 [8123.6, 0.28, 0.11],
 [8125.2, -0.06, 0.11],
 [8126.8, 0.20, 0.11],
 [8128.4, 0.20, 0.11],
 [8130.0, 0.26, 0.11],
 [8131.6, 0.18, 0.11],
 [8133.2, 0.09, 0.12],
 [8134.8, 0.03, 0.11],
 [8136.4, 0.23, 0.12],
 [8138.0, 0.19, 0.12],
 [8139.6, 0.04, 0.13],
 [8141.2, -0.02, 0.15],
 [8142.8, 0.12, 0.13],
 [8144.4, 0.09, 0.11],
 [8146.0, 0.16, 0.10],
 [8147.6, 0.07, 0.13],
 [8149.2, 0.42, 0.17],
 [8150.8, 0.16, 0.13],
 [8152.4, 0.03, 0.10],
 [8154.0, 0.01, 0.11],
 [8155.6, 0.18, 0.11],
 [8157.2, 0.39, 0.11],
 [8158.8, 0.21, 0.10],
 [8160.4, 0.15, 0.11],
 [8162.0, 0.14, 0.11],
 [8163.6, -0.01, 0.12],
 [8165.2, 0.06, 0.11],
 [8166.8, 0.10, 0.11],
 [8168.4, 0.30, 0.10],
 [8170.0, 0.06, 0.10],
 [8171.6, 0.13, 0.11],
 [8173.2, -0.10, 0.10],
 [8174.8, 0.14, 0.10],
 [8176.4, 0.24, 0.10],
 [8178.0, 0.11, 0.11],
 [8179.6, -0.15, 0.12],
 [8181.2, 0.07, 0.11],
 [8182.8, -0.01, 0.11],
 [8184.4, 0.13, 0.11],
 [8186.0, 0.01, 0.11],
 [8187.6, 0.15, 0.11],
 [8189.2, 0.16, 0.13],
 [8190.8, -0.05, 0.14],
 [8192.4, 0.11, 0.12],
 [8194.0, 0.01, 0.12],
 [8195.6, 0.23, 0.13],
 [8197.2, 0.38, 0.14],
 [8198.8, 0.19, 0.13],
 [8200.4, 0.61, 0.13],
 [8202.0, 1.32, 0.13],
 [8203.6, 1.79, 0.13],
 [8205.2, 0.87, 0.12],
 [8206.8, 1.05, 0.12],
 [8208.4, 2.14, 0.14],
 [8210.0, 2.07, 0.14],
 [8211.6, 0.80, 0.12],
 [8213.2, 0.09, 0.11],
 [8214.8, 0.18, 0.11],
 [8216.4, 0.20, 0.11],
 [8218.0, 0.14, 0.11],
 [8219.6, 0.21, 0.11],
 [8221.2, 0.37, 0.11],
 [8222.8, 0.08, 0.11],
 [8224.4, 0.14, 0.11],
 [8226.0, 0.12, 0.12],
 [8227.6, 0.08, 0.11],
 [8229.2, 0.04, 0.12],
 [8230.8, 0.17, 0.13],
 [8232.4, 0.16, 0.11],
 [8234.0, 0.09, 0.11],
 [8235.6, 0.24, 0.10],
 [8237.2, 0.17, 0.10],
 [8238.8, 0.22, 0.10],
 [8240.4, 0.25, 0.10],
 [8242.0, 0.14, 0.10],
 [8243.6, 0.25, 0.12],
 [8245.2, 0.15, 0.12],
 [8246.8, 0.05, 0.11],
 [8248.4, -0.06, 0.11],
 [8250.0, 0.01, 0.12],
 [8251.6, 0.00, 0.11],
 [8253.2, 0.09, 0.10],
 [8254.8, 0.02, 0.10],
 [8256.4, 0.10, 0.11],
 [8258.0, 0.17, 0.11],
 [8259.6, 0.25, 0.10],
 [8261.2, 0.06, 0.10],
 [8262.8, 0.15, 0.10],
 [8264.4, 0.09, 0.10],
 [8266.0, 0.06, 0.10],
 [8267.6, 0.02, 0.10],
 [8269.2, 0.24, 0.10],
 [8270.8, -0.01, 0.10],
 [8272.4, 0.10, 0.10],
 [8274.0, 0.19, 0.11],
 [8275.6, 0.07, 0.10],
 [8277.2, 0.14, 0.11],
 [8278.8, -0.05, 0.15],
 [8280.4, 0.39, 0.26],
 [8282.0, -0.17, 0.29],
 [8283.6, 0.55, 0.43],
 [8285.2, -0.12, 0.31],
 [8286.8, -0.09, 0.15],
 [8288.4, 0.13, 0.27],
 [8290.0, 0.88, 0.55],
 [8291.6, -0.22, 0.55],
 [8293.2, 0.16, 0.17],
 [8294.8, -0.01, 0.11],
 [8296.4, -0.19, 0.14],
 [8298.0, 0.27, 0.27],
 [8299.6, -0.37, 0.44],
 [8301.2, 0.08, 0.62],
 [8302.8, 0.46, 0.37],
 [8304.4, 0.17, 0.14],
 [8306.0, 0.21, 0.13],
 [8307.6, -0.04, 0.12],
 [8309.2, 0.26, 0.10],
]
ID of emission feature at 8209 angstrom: [O II]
